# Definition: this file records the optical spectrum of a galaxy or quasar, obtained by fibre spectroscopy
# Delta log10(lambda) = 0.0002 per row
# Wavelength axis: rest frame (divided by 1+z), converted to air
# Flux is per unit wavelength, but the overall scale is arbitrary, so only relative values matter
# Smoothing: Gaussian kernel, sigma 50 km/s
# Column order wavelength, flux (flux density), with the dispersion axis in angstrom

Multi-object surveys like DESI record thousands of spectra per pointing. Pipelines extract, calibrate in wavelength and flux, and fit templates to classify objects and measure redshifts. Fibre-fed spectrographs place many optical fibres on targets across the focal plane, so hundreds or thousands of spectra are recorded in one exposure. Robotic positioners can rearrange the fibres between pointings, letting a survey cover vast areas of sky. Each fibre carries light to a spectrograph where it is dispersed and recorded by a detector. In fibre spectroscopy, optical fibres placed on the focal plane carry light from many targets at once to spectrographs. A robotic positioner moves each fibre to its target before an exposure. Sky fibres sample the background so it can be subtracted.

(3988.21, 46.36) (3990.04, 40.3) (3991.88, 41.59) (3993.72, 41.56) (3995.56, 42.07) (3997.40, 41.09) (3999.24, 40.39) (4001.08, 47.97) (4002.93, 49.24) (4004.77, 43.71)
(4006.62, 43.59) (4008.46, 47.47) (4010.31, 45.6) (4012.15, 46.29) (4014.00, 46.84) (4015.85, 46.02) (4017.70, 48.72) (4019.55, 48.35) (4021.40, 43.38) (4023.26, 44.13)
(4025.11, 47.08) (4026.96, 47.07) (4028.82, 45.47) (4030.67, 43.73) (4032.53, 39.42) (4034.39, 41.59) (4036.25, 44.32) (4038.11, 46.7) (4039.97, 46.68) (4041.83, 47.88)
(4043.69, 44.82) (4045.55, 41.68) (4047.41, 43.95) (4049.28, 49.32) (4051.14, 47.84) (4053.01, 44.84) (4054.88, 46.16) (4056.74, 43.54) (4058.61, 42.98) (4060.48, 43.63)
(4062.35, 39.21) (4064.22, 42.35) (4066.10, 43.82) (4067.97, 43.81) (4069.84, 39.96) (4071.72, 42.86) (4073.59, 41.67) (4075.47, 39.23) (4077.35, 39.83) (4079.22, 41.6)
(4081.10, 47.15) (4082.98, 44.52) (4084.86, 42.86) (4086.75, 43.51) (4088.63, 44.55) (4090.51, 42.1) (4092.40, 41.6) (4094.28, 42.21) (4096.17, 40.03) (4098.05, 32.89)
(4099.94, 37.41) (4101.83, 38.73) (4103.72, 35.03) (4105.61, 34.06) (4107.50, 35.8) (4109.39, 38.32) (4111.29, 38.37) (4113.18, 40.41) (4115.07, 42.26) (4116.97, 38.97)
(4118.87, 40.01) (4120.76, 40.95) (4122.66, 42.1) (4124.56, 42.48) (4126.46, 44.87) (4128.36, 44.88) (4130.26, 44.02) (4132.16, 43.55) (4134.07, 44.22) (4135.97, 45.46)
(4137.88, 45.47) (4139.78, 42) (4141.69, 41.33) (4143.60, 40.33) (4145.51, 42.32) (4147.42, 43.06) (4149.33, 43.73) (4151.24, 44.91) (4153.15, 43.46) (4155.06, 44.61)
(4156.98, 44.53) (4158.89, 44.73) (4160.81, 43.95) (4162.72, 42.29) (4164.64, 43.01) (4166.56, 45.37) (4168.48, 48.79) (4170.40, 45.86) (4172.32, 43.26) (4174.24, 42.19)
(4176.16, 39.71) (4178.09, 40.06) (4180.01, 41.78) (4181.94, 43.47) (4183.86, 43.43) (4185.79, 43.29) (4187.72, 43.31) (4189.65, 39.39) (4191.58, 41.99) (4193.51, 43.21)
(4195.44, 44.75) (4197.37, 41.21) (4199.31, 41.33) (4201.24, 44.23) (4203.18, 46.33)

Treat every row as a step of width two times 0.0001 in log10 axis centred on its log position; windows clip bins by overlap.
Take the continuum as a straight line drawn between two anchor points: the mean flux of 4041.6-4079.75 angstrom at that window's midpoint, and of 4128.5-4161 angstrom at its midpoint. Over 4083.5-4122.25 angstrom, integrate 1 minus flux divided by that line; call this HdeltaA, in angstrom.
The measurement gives 3.5 angstrom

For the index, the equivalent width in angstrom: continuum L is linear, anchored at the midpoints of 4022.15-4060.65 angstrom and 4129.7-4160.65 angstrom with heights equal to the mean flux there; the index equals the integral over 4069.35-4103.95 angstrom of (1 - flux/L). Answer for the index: 2.6 angstrom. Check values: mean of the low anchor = 44.9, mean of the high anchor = 43.6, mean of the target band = 41.1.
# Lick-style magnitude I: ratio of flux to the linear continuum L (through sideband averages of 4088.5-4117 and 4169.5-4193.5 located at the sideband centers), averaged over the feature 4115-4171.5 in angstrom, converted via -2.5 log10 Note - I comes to -0.07 mag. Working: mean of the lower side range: 38.8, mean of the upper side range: 42.3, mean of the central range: 43.5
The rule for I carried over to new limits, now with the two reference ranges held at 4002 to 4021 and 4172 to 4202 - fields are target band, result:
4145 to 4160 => -0.02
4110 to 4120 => 0.10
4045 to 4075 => 0.04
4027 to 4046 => 0.04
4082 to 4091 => 0.03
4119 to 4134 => 0.01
